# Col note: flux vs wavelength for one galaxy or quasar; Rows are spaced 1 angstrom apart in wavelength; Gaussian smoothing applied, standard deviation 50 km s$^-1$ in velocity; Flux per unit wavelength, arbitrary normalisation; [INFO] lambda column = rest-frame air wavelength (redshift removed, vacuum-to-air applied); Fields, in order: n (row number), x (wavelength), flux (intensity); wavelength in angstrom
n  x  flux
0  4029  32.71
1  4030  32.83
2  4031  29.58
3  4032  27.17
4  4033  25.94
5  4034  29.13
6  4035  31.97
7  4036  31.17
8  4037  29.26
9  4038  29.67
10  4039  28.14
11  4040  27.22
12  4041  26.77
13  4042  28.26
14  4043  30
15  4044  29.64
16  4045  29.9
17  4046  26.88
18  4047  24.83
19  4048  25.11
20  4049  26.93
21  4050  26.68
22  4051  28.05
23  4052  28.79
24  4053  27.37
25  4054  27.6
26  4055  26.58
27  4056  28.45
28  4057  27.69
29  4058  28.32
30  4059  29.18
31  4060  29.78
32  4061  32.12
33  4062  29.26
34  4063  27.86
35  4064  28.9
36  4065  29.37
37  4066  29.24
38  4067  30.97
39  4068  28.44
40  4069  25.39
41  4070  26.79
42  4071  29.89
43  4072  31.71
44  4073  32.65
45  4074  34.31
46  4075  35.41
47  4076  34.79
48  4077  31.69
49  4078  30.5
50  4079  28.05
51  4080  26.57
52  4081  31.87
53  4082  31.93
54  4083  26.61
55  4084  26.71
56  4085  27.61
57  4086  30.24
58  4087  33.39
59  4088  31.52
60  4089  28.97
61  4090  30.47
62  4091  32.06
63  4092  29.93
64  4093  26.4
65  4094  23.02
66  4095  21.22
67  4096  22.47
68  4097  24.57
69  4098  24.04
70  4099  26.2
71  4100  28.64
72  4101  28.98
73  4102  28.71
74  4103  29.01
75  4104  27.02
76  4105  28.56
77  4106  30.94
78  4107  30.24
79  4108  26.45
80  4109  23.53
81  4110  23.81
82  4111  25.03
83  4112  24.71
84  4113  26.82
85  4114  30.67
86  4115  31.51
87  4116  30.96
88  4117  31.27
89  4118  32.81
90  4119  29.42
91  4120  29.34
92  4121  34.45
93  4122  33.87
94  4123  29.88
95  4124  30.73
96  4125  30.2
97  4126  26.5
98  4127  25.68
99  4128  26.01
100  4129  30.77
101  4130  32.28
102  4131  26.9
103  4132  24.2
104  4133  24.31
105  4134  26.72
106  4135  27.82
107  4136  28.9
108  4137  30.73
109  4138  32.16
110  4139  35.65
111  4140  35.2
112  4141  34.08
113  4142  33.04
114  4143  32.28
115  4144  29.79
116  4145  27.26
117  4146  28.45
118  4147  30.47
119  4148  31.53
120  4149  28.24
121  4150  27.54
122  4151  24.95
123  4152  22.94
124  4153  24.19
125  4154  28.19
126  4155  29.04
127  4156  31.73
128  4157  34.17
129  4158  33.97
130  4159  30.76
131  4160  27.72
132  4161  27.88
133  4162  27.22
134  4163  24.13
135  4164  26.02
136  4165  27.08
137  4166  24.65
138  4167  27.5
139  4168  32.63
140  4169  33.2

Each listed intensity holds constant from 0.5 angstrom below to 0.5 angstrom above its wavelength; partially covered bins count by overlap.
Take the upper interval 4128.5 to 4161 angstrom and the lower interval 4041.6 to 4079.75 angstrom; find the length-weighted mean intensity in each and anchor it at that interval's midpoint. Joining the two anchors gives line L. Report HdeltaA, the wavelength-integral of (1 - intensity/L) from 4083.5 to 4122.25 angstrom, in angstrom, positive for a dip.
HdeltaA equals 1.3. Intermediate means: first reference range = 29.1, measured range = 28.3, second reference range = 29.5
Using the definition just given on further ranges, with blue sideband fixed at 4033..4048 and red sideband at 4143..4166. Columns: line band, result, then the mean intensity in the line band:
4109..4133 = -0.36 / 28.8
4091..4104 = 0.95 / 26.4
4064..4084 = -1.20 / 30.2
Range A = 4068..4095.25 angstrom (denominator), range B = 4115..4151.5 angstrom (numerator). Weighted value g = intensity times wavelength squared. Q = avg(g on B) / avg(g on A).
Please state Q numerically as 1.03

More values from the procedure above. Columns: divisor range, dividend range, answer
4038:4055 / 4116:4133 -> 1.11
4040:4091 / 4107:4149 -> 1.04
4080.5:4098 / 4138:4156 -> 1.09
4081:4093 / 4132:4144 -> 1.05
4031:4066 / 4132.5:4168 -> 1.08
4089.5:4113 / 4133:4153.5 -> 1.12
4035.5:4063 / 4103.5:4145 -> 1.08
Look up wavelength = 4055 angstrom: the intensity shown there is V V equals 26.58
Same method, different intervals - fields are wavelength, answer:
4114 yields 30.67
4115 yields 31.51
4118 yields 32.81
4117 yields 31.27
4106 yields 30.94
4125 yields 30.2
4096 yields 22.47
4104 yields 27.02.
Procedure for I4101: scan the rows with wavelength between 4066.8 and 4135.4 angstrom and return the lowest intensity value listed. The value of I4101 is 21.22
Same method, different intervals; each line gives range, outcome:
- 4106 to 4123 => 23.53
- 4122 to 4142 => 24.2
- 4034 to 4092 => 24.83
